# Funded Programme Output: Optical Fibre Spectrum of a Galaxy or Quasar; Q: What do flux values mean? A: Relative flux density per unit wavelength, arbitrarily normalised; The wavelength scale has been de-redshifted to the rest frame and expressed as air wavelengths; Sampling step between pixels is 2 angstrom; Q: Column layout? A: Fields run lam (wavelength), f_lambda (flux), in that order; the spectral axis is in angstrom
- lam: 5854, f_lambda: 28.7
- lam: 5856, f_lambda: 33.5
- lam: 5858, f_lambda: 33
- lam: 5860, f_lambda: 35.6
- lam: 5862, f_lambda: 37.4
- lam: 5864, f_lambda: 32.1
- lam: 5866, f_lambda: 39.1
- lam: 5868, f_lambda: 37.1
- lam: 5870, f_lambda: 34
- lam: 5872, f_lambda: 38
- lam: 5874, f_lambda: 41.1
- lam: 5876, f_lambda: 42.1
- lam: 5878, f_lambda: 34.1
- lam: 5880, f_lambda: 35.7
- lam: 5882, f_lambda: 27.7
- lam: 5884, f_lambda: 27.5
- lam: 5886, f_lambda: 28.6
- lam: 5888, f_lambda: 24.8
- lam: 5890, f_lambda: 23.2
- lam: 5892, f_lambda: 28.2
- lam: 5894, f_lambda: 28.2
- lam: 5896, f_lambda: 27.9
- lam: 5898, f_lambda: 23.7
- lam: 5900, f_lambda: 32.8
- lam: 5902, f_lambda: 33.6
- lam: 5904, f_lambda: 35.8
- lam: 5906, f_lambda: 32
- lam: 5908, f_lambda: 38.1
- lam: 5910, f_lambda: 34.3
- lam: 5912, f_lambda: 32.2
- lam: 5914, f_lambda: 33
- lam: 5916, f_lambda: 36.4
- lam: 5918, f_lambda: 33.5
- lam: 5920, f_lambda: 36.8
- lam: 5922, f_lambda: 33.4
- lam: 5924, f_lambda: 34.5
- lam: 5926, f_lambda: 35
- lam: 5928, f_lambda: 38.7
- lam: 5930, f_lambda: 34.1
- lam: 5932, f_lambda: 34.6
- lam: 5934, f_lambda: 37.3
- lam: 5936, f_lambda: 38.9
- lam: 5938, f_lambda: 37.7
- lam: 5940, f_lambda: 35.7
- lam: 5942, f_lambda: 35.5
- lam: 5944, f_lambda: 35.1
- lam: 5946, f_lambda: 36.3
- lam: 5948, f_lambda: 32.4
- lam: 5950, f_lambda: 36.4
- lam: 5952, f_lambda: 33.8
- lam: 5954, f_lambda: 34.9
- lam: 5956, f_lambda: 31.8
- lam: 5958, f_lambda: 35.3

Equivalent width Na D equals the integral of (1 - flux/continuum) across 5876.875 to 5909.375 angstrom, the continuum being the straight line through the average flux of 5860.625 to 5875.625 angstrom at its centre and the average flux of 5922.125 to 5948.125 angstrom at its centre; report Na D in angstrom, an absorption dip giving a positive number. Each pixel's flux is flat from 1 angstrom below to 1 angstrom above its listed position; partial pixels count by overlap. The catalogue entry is 5.72 angstrom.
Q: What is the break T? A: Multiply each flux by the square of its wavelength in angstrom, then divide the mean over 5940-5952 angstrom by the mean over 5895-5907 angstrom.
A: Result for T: 1.1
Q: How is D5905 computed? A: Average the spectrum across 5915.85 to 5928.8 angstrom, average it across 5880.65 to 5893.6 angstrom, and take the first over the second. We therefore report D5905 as 1.3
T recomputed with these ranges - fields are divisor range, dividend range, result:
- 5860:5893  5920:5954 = 1.09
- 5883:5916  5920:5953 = 1.18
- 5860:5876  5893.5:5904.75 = 0.82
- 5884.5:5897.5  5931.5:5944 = 1.39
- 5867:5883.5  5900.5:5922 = 0.97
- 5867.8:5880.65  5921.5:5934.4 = 0.96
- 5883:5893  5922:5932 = 1.35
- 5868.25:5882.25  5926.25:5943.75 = 1.02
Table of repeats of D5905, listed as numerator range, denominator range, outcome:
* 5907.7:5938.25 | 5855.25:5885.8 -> 1.01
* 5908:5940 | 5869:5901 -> 1.14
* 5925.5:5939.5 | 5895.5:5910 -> 1.13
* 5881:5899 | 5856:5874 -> 0.74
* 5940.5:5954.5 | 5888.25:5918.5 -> 1.12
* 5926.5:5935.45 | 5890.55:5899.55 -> 1.33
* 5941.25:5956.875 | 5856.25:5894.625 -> 1.04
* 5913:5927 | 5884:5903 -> 1.24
